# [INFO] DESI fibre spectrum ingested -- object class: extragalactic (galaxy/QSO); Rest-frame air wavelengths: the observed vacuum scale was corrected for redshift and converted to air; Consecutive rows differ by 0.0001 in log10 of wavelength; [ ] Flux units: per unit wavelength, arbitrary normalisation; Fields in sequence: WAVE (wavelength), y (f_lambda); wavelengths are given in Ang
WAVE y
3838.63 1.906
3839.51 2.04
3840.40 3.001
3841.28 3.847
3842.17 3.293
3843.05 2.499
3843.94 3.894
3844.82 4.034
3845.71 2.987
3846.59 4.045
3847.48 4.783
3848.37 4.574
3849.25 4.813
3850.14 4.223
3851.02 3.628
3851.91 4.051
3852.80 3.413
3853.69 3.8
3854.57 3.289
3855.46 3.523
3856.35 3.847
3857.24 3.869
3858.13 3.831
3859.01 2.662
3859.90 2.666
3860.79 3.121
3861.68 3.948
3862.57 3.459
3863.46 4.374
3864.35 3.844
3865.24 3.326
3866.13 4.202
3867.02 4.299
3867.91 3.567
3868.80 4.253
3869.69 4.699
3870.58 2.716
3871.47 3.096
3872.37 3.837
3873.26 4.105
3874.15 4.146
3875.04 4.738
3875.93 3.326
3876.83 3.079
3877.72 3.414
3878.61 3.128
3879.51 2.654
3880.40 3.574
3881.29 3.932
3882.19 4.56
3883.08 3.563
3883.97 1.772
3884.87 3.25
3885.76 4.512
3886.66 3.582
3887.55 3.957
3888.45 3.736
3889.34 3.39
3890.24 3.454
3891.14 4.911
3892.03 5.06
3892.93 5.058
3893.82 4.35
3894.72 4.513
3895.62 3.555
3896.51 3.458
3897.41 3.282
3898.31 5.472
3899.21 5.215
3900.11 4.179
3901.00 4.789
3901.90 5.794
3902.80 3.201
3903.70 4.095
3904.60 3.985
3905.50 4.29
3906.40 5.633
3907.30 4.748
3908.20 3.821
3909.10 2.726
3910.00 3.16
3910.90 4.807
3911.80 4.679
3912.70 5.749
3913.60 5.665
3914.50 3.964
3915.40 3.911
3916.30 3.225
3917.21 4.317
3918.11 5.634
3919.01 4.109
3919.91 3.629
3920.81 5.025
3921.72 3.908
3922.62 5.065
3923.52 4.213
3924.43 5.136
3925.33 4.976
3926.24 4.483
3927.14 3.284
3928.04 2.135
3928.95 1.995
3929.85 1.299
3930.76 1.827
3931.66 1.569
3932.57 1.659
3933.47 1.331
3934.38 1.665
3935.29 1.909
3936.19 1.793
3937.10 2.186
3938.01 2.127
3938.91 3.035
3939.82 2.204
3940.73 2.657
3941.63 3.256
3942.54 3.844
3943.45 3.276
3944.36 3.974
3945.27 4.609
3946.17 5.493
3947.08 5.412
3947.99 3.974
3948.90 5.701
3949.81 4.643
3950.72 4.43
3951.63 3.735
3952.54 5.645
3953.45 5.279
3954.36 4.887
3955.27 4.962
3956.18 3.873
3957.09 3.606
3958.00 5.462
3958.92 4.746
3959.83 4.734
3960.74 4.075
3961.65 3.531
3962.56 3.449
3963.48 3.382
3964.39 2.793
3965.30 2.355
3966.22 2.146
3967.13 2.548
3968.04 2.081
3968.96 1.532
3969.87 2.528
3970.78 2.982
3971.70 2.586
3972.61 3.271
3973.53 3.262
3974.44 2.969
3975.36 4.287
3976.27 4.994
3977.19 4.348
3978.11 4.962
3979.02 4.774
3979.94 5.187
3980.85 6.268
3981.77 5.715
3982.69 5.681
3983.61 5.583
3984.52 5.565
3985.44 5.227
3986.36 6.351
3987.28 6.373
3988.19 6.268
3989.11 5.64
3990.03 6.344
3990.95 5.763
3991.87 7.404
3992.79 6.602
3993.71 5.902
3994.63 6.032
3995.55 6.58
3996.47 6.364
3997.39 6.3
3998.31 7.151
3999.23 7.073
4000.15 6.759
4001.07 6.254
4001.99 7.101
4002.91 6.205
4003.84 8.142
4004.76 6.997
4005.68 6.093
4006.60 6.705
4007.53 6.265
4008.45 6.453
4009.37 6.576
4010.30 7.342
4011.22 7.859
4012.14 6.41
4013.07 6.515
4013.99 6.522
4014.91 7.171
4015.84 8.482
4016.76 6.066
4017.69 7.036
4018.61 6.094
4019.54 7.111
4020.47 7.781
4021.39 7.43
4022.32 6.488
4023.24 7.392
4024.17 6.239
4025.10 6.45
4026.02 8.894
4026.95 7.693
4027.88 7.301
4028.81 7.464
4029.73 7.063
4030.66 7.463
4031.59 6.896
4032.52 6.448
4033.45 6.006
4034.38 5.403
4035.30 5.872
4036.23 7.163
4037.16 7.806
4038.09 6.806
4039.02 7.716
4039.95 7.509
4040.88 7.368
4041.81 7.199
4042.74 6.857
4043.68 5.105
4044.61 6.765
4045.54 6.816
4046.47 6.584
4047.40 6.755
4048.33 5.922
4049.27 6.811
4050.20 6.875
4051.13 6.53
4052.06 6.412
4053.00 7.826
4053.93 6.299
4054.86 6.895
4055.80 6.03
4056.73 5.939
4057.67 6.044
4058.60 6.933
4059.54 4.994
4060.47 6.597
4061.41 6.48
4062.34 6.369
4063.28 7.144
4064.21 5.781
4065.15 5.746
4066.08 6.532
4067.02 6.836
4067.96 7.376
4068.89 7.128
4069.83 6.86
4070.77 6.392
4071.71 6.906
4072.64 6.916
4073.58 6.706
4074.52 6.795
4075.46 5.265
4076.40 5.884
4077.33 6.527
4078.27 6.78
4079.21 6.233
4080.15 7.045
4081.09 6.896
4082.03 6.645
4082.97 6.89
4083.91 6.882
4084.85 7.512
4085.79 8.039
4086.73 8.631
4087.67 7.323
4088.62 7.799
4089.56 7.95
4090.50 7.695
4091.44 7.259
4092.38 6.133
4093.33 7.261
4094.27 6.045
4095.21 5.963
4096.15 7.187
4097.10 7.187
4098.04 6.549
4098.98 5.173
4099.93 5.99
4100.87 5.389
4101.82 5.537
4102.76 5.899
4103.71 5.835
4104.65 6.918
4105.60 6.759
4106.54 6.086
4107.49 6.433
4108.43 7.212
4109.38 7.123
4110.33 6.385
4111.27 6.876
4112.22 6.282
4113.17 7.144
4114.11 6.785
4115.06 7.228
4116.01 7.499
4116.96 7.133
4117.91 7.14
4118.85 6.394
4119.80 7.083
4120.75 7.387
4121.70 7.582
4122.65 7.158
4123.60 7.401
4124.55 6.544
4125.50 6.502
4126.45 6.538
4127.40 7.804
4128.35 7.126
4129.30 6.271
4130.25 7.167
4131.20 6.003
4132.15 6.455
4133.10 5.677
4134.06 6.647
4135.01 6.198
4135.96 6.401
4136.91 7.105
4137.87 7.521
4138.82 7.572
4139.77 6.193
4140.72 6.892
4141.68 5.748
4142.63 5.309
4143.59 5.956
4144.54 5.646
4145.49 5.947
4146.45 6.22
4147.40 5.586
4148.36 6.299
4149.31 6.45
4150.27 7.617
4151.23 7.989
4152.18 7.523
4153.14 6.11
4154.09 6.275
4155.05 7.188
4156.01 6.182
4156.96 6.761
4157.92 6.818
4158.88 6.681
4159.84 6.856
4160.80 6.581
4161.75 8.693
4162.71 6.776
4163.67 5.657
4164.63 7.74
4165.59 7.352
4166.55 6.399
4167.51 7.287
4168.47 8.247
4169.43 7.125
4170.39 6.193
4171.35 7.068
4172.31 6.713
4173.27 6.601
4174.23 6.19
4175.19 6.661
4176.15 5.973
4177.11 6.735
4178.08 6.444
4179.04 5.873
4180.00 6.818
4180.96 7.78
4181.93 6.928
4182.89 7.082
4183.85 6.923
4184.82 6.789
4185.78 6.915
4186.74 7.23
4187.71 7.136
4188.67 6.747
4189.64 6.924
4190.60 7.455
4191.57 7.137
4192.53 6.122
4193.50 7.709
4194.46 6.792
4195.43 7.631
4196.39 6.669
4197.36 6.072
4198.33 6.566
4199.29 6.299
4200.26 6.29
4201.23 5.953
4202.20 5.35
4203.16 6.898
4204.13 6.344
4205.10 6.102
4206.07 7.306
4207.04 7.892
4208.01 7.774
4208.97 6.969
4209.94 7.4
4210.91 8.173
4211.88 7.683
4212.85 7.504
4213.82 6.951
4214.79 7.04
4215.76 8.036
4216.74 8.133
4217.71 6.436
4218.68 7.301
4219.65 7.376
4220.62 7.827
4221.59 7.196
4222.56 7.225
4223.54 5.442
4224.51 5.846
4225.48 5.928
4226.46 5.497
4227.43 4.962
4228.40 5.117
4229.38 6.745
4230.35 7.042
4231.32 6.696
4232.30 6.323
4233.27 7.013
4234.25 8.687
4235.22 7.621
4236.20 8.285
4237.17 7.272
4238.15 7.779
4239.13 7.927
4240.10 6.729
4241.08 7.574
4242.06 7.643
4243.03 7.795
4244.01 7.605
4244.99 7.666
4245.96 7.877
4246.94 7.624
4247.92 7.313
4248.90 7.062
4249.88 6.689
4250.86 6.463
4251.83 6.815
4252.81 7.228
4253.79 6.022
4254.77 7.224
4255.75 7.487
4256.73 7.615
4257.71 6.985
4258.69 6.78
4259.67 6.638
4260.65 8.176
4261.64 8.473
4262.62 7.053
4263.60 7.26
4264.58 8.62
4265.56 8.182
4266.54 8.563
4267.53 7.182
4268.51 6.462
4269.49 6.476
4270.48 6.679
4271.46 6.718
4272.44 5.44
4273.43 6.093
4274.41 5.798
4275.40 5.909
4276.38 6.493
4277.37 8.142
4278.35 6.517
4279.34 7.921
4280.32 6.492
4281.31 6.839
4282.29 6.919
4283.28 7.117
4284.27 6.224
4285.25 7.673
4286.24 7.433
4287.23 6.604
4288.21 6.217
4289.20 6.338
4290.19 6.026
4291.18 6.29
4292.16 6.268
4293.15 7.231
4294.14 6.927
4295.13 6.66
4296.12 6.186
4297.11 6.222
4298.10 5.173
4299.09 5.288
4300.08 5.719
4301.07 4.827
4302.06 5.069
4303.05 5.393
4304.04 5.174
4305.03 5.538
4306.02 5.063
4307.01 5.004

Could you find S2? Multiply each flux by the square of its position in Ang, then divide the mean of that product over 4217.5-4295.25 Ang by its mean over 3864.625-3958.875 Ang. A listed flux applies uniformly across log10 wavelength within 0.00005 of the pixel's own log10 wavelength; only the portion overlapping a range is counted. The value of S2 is 2.1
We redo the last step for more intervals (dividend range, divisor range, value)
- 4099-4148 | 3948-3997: 1.53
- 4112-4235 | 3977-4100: 1.09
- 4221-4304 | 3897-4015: 1.72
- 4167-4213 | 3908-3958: 2.08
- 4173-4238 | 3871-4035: 1.63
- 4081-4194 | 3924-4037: 1.44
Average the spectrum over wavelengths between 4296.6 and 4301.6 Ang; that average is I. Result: 5.44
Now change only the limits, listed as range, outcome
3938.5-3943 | 3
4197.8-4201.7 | 6.27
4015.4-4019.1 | 6.91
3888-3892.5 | 4.11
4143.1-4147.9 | 5.87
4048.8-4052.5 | 6.67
